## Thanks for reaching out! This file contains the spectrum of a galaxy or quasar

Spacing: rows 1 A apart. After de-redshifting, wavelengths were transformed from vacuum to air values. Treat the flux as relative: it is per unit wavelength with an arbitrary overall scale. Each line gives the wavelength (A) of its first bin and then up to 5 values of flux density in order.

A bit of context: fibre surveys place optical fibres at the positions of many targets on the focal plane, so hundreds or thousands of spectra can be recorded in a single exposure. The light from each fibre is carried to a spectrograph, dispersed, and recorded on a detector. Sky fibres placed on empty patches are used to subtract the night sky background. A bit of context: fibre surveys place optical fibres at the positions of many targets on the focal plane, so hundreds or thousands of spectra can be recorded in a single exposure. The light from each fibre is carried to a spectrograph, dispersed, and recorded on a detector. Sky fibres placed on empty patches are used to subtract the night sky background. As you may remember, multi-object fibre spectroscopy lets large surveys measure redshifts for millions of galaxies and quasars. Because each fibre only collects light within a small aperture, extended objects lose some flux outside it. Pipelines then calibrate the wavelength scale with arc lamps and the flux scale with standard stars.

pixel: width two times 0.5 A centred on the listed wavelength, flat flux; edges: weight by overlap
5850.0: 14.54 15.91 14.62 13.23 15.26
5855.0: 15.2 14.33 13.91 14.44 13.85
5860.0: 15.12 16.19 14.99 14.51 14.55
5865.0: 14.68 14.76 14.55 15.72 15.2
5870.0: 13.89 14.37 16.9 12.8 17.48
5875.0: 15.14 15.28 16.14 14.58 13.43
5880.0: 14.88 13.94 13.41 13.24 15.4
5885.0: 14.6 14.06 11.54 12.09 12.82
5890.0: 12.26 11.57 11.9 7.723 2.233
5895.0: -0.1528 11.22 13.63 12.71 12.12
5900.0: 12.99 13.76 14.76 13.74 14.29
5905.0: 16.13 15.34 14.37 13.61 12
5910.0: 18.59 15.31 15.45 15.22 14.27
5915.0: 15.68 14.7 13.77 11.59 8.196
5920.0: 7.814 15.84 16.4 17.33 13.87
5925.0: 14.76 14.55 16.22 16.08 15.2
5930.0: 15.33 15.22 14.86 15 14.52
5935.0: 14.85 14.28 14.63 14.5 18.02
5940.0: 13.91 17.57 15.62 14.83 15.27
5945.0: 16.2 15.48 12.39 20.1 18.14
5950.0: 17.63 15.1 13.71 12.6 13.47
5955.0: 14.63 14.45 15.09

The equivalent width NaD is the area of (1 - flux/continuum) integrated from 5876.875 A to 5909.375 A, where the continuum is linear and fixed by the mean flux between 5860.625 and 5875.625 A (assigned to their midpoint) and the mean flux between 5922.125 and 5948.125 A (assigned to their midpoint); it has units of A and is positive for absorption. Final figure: 5.5 A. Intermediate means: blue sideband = 15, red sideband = 15.4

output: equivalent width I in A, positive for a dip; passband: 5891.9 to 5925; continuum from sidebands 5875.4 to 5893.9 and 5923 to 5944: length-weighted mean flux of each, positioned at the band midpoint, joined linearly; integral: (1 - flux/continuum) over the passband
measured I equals 2.8 A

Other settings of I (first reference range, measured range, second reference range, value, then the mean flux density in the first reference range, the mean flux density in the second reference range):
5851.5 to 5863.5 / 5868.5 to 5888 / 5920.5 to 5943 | 0.5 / 14.6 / 15.4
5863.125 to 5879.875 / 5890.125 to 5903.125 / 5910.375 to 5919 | 3.5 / 15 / 14.2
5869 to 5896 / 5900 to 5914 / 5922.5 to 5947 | -0.8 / 12.8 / 15.3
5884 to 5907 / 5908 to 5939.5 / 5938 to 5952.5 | -0.9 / 12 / 15.9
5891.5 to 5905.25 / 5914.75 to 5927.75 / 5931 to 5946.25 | -0.4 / 11.1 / 15.3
